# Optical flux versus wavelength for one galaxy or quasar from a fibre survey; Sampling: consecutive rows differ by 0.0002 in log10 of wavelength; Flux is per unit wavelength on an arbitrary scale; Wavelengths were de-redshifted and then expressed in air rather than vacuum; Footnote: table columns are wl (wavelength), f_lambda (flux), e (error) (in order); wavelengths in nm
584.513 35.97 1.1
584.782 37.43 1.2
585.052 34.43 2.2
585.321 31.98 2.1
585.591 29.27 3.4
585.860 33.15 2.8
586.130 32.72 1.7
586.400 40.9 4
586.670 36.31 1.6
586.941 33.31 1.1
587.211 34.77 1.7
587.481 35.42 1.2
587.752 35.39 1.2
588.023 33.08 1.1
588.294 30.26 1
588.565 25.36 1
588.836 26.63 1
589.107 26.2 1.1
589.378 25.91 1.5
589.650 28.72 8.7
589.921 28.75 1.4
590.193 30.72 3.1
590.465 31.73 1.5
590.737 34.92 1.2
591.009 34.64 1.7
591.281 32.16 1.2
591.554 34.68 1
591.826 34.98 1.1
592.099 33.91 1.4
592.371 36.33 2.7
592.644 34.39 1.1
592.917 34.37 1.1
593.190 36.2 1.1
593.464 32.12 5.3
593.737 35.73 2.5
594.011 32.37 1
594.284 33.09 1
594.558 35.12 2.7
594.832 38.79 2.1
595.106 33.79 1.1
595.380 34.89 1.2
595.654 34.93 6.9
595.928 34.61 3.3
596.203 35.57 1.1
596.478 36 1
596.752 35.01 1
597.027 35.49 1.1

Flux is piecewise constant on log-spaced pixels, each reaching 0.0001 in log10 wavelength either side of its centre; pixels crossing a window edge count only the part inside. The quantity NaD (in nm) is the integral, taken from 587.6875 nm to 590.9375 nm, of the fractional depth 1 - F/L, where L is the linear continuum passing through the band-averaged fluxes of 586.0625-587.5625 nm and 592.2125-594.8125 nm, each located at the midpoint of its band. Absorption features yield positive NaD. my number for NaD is 0.51 nm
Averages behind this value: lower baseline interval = 35.7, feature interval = 29.8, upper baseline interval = 34.6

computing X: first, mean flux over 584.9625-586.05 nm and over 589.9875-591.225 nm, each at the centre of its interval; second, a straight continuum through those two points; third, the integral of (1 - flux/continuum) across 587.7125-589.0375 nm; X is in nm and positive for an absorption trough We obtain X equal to 0.12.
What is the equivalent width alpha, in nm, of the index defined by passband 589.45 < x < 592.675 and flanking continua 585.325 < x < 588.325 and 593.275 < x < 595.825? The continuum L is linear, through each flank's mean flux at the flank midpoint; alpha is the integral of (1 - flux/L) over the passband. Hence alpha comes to 0.145 nm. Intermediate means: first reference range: 34.1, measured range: 32.8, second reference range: 34.6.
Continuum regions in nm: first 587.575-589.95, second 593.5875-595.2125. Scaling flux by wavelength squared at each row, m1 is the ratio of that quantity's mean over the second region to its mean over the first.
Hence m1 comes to 1.22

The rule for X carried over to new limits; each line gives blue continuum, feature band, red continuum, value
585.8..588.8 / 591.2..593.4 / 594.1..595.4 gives 0.00 nm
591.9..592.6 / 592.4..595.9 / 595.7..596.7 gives 0.05 nm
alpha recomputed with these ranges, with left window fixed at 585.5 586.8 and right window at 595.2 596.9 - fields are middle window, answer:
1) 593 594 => 0.02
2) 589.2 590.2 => 0.19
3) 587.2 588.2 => 0.01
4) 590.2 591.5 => 0.06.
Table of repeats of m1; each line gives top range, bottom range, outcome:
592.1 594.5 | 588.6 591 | 1.18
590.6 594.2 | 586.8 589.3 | 1.12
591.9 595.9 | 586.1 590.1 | 1.12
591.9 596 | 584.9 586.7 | 1.05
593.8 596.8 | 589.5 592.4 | 1.08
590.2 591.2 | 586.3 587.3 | 0.93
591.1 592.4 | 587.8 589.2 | 1.20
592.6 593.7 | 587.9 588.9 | 1.21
